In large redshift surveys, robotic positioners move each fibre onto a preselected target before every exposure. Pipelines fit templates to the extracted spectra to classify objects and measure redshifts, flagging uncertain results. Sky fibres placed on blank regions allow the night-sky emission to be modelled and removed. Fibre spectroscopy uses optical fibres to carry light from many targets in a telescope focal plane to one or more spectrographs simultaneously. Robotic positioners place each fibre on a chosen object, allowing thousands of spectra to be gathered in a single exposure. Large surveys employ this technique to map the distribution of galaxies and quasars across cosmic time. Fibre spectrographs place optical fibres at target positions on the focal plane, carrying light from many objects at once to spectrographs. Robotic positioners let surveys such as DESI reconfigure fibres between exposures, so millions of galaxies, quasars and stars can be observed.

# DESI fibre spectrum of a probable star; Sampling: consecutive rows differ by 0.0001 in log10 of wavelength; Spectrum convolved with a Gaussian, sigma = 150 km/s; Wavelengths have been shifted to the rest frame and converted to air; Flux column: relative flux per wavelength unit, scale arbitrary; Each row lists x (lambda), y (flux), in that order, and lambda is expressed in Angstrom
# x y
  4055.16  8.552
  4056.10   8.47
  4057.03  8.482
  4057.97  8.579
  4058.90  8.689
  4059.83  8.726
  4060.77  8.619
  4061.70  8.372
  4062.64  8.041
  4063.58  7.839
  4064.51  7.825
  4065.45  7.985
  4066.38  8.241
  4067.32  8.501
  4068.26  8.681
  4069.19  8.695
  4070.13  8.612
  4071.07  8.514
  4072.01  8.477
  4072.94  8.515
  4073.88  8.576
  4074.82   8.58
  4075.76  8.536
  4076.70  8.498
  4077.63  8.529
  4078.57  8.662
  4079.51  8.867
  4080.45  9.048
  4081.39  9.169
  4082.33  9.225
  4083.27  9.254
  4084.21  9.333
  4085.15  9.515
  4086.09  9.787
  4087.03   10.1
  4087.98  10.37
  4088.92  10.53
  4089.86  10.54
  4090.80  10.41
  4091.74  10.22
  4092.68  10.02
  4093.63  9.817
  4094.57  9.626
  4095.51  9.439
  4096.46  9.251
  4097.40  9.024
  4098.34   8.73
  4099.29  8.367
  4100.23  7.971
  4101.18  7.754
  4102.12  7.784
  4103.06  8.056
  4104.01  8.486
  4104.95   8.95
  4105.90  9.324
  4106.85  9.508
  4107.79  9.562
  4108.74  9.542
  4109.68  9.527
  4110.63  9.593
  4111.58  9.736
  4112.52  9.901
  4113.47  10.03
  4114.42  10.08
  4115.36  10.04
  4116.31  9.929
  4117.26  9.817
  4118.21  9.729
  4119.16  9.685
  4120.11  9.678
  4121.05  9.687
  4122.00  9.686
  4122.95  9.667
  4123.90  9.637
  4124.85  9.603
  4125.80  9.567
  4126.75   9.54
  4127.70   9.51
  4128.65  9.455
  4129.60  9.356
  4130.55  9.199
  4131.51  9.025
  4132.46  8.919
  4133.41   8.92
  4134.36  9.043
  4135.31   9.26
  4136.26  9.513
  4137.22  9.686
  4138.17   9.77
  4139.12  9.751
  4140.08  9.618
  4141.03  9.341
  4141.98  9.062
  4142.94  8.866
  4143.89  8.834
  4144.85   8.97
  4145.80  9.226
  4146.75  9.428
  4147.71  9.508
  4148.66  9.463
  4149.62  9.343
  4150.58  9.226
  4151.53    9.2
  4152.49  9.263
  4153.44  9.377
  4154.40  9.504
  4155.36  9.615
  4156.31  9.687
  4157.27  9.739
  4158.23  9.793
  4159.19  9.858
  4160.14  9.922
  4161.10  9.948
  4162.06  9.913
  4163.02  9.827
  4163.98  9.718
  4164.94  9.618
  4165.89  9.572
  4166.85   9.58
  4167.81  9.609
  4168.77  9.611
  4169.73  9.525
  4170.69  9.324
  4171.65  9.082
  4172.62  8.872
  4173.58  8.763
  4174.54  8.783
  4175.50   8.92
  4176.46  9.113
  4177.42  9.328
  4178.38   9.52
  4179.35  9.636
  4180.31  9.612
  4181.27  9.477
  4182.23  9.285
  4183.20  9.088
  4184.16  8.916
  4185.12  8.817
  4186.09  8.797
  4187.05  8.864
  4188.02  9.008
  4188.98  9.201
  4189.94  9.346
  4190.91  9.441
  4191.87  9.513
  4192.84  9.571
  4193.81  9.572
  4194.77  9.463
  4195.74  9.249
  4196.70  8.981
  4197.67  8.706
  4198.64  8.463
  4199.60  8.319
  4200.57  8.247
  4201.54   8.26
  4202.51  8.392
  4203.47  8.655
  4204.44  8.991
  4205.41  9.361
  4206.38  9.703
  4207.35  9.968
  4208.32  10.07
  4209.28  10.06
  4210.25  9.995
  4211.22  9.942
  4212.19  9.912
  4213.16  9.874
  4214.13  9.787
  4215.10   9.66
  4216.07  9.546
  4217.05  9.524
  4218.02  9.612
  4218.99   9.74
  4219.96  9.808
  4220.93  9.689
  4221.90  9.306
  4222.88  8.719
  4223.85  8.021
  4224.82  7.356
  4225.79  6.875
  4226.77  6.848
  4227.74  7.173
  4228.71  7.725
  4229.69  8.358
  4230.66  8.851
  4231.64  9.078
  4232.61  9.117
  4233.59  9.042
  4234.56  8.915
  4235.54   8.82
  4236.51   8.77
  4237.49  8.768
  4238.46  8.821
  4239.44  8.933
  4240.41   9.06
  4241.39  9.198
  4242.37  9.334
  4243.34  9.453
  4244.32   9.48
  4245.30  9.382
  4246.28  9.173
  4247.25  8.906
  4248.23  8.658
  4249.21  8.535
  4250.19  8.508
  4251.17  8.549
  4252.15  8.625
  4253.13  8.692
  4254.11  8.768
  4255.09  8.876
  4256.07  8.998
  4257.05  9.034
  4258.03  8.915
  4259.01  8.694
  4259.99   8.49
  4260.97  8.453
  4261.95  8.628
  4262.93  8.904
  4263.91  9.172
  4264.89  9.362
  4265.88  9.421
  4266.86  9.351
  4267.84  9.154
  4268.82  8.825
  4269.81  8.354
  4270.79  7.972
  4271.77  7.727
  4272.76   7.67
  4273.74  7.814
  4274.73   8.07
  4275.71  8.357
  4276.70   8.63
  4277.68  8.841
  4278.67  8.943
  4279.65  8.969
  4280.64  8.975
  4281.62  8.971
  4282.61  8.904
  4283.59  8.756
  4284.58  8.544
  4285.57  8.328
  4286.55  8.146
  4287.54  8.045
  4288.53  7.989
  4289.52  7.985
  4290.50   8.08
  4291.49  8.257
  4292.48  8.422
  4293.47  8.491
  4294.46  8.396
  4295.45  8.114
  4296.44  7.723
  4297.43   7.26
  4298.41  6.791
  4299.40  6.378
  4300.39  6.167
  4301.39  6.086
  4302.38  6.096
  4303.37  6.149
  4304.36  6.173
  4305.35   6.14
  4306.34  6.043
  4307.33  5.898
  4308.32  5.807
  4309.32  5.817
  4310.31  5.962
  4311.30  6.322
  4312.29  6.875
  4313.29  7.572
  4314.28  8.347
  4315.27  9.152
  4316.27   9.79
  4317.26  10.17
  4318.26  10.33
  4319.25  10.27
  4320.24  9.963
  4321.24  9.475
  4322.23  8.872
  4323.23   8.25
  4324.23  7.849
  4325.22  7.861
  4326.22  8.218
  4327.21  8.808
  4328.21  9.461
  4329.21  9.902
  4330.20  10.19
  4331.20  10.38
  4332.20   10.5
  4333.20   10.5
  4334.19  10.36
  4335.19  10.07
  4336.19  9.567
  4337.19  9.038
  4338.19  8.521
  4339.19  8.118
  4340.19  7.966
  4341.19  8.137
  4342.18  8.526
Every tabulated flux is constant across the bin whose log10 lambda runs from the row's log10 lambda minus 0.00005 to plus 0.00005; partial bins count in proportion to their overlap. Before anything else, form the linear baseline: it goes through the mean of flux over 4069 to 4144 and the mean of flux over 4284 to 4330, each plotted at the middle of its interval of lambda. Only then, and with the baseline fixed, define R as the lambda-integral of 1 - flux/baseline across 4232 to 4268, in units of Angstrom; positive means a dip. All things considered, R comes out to -2.9 Angstrom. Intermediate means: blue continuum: 9.31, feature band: 8.94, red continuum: 7.86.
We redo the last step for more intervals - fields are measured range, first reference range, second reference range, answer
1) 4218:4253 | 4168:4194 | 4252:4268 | 1.0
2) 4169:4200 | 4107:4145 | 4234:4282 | 0.2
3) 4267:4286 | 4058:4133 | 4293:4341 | -0.4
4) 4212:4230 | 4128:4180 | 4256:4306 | -0.1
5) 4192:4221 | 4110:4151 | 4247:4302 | -1.5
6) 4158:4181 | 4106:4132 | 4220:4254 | -0.6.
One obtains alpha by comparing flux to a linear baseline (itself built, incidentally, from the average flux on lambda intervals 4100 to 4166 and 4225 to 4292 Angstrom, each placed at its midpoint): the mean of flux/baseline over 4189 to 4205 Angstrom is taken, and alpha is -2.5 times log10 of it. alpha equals 0.01 mag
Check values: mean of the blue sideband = 9.42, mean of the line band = 8.96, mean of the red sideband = 8.63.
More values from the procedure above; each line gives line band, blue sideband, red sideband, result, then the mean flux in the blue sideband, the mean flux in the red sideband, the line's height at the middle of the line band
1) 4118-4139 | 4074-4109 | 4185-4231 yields -0.04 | 9.19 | 9.03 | 9.14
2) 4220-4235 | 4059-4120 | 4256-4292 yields 0.04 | 9.11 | 8.58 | 8.71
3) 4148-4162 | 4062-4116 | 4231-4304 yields -0.08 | 9.09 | 8.47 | 8.86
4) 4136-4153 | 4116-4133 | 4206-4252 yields 0.01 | 9.53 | 9.03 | 9.43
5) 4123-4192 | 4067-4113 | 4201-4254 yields -0.04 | 9.14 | 8.99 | 9.07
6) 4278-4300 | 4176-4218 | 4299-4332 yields 0.01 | 9.29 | 7.93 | 8.23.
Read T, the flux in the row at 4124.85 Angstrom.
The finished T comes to 9.603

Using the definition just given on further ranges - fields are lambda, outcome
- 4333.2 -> 10.5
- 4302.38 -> 6.096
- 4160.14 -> 9.922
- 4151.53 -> 9.2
